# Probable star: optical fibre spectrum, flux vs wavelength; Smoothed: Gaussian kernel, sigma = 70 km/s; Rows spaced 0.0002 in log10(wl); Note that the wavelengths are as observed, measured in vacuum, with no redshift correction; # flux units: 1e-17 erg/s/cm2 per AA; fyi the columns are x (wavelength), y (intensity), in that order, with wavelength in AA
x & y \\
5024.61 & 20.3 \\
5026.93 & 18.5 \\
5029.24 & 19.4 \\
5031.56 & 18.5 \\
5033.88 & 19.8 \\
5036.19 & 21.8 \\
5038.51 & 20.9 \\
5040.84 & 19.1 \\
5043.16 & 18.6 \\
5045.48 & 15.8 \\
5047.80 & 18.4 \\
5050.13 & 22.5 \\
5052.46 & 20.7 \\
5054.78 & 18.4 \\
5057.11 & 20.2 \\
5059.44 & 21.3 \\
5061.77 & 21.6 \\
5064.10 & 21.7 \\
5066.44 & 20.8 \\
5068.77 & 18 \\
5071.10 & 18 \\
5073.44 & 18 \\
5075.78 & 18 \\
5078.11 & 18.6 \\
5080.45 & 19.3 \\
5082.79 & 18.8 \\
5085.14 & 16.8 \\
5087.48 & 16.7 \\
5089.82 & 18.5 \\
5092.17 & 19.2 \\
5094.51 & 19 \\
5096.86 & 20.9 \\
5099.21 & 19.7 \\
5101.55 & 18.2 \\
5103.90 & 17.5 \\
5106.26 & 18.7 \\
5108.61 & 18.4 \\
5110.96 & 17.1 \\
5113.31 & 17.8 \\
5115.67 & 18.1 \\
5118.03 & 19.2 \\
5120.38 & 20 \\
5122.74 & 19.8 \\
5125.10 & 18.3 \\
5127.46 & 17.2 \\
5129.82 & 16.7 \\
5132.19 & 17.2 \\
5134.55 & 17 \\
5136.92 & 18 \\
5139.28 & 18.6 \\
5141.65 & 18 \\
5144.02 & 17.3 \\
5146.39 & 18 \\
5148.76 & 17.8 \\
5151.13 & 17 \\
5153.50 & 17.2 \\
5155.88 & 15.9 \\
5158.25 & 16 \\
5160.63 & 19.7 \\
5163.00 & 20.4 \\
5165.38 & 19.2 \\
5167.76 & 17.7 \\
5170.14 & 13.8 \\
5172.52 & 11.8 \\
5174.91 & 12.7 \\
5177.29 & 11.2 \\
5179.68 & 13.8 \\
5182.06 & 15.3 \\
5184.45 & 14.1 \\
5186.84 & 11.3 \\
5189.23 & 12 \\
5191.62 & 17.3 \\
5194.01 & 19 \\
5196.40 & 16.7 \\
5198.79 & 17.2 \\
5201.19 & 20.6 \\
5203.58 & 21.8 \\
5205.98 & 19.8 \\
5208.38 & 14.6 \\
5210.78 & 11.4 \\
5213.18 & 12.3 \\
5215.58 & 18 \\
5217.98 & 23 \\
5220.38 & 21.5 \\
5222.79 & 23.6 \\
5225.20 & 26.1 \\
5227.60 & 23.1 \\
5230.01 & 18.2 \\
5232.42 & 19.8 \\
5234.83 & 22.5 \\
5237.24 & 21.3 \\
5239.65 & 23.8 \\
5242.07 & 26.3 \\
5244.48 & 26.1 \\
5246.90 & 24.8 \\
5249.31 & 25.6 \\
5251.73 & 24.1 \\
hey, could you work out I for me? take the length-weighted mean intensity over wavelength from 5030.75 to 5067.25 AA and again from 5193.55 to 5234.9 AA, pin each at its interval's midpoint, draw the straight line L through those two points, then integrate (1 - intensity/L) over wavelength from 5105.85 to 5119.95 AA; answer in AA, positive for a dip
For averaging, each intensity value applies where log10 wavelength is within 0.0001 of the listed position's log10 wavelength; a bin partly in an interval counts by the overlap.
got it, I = 1.0 AA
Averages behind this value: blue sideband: 20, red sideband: 19.3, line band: 18.3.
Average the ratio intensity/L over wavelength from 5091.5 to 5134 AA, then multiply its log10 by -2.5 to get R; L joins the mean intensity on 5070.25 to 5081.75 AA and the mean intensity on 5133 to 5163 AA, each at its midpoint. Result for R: -0.03 mag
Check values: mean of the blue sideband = 18.4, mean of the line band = 18.5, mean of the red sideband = 17.7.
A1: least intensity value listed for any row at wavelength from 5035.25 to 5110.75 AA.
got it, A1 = 15.8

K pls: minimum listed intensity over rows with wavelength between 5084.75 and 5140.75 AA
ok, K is 16.7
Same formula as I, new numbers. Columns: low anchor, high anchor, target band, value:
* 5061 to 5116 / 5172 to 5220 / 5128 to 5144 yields -0.1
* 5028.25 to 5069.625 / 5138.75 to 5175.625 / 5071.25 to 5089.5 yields 0.9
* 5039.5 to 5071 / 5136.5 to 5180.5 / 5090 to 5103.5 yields -0.6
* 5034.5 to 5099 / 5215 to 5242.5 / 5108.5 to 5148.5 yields 4.7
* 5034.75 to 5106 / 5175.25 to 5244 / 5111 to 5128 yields 0.3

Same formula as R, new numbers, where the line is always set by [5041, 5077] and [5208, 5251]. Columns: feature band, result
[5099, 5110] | 0.09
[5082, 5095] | 0.10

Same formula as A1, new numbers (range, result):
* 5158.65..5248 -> 11.2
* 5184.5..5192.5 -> 11.3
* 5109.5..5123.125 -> 17.1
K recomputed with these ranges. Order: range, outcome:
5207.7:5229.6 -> 11.4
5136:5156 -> 15.9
